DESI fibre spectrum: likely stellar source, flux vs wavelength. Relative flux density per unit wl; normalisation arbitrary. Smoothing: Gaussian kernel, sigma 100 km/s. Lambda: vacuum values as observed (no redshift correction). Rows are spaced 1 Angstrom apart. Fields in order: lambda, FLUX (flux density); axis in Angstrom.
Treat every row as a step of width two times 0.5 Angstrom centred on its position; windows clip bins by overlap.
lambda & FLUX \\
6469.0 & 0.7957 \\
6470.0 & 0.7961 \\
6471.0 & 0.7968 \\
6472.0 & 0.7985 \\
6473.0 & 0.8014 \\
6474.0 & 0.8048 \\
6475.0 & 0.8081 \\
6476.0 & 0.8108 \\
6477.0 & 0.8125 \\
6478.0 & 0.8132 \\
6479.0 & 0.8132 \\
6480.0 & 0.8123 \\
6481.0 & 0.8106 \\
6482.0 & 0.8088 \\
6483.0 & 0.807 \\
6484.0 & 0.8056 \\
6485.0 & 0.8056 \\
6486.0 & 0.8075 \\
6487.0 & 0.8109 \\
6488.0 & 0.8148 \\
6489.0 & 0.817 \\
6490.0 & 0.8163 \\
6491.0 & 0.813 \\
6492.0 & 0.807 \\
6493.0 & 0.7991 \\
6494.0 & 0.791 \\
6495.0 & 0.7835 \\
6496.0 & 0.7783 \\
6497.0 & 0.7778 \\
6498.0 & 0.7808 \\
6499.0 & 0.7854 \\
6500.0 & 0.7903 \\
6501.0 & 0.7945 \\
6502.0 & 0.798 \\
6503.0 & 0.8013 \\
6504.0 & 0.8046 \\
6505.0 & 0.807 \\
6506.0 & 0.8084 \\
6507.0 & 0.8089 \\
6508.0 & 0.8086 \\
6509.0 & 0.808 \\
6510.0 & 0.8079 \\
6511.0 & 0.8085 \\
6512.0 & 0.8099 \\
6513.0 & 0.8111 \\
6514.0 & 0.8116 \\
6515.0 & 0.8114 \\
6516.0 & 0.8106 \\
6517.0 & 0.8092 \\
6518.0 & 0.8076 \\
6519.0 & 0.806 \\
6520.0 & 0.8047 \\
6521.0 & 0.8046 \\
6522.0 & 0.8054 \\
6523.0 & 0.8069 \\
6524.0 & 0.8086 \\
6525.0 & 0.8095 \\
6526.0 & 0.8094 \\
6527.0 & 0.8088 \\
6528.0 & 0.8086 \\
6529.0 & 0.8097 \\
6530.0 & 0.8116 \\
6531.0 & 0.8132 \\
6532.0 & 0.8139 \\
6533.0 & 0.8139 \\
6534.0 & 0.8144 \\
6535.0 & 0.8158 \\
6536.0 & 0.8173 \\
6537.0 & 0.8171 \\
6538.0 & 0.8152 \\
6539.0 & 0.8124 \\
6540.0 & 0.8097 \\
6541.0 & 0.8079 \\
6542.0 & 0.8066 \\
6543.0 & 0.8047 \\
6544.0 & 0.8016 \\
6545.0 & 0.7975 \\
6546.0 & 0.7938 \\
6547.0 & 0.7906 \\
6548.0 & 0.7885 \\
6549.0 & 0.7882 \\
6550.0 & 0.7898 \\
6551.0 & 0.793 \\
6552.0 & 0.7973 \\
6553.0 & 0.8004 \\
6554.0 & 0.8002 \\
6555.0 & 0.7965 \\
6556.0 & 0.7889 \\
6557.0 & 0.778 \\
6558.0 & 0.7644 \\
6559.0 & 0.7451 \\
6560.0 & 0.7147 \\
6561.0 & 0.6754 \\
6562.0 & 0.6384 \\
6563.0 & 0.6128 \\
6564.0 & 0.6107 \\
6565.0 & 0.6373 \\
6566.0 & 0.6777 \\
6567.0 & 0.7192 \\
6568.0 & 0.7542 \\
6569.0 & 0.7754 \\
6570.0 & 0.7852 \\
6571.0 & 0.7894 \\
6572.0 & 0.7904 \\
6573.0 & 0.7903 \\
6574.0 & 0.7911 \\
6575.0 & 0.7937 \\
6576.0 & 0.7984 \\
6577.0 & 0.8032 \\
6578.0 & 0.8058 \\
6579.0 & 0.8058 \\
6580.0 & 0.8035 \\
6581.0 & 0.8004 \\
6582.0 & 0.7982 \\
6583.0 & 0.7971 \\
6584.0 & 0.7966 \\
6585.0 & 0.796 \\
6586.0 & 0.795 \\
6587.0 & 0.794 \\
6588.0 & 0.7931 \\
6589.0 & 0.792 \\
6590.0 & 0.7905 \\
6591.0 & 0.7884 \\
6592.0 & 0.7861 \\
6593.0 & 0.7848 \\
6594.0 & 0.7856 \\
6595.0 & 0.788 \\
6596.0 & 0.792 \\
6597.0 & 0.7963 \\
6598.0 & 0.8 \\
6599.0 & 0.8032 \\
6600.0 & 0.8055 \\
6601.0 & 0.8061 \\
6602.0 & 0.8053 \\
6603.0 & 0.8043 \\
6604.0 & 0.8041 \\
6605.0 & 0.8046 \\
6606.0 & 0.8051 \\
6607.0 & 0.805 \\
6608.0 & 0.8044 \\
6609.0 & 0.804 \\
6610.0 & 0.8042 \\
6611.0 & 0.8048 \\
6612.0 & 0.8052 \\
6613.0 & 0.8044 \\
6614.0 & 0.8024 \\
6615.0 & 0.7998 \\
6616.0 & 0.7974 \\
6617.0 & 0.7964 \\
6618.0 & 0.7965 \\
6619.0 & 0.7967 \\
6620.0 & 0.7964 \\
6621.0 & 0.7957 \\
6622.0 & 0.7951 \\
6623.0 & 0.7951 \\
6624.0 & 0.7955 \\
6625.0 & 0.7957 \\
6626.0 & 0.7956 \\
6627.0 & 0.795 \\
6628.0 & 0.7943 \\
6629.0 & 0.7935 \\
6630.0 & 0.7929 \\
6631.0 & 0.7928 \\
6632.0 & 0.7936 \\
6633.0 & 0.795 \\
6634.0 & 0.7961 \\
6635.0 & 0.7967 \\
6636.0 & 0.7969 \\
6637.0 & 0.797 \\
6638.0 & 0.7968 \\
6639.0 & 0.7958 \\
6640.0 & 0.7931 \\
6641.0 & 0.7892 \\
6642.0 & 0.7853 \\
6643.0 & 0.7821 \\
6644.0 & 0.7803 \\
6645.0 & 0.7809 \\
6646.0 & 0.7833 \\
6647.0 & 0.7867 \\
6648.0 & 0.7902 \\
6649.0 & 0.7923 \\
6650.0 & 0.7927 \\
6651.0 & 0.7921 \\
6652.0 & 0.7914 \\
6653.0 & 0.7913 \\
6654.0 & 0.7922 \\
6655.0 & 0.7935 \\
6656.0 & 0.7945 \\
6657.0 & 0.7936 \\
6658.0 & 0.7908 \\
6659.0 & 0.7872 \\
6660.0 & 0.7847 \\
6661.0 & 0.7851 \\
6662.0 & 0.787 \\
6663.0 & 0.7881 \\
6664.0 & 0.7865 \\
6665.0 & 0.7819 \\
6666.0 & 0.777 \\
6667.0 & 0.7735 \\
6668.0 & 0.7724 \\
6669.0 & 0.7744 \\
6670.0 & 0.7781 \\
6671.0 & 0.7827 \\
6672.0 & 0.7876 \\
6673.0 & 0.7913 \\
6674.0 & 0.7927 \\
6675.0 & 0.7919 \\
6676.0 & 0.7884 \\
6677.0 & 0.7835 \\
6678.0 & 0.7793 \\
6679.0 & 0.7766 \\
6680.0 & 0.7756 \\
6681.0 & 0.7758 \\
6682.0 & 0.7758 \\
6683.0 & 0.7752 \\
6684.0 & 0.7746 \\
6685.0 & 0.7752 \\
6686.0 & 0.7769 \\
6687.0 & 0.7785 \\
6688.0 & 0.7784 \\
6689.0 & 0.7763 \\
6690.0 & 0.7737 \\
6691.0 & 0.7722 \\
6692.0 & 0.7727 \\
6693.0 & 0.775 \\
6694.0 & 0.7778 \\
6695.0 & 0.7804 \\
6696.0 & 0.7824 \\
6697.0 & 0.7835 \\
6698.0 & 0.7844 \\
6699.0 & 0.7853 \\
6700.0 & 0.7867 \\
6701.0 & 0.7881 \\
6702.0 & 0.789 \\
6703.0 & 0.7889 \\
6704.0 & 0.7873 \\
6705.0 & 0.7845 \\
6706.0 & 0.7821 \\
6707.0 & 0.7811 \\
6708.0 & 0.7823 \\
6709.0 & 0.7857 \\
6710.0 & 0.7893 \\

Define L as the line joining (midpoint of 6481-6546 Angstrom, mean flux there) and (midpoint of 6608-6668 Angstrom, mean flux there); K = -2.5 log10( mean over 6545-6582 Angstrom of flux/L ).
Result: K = 0.05 mag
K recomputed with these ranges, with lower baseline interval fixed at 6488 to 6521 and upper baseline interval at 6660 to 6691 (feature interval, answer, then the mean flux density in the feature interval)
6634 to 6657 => -0.01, 0.791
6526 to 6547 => -0.01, 0.809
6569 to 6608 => -0.01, 0.797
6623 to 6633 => -0.01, 0.794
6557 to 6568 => 0.16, 0.687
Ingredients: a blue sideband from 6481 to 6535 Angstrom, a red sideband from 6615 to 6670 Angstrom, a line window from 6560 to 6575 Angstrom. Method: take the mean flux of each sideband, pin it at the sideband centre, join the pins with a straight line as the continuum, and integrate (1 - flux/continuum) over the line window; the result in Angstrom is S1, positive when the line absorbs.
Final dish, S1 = 1.5 Angstrom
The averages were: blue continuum 0.805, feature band 0.72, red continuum 0.79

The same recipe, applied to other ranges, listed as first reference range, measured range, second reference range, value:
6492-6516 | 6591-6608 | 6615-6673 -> -0.11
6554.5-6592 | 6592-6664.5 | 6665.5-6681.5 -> -2.08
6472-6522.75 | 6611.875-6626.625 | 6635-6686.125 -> -0.13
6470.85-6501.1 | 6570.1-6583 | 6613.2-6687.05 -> -0.04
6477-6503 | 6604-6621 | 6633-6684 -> -0.23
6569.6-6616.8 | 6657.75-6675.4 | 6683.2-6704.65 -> 0.03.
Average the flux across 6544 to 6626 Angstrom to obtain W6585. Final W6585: 0.782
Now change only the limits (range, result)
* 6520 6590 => 0.783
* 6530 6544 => 0.812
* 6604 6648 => 0.796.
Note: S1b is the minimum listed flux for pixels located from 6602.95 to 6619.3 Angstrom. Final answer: 0.7964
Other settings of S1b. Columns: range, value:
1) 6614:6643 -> 0.7821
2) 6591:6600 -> 0.7848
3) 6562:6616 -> 0.6107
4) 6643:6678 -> 0.7724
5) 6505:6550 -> 0.7882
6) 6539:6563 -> 0.6128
